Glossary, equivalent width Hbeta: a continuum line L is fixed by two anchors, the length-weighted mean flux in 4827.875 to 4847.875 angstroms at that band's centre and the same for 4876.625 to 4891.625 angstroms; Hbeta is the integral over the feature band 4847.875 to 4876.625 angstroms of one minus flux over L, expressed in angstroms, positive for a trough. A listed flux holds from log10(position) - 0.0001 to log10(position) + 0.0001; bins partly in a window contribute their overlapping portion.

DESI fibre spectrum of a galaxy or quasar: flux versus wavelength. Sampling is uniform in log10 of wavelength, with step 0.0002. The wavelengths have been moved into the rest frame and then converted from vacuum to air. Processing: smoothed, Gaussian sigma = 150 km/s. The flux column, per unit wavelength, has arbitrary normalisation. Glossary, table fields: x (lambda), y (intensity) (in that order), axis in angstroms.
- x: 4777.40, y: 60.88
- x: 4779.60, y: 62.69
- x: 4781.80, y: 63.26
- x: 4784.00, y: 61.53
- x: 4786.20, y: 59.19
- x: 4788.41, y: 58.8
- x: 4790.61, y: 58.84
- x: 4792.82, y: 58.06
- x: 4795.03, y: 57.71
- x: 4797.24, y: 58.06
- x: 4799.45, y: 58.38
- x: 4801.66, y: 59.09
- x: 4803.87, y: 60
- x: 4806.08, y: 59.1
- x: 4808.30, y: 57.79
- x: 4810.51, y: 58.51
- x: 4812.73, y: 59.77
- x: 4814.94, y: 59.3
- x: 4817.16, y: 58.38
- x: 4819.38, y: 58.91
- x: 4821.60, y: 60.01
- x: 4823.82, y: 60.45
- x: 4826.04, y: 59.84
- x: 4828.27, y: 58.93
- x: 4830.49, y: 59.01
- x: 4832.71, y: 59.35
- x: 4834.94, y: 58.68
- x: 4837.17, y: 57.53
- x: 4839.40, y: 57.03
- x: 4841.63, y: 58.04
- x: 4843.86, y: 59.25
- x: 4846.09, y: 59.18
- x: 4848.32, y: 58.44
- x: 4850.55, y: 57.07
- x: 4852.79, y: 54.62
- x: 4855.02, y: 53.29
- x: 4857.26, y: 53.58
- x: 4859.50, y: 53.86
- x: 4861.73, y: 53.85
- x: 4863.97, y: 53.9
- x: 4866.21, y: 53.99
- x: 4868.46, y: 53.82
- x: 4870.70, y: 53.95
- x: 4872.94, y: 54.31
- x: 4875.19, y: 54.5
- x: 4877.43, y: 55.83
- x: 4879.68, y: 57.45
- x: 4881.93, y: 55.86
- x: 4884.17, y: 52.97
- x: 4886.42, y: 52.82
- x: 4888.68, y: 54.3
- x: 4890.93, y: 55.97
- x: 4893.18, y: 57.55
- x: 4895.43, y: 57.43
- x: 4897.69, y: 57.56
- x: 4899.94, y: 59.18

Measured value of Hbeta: 1.1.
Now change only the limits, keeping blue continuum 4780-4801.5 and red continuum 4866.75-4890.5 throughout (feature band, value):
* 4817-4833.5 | -0.5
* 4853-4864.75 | 0.4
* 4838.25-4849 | -0.4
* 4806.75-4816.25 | -0.1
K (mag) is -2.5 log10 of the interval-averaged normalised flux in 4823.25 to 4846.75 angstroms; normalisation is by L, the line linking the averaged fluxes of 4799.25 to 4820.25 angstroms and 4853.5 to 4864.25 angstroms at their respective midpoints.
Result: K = -0.05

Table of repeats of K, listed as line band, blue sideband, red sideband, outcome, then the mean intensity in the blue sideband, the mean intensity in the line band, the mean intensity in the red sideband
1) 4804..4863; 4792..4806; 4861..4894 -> -0.02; 58.6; 57.9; 54.7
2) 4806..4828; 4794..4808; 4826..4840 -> -0.01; 58.7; 59.2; 58.6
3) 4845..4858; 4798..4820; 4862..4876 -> -0.01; 58.9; 56.1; 54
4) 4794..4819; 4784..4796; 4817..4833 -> 0.01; 58.8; 58.7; 59.4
